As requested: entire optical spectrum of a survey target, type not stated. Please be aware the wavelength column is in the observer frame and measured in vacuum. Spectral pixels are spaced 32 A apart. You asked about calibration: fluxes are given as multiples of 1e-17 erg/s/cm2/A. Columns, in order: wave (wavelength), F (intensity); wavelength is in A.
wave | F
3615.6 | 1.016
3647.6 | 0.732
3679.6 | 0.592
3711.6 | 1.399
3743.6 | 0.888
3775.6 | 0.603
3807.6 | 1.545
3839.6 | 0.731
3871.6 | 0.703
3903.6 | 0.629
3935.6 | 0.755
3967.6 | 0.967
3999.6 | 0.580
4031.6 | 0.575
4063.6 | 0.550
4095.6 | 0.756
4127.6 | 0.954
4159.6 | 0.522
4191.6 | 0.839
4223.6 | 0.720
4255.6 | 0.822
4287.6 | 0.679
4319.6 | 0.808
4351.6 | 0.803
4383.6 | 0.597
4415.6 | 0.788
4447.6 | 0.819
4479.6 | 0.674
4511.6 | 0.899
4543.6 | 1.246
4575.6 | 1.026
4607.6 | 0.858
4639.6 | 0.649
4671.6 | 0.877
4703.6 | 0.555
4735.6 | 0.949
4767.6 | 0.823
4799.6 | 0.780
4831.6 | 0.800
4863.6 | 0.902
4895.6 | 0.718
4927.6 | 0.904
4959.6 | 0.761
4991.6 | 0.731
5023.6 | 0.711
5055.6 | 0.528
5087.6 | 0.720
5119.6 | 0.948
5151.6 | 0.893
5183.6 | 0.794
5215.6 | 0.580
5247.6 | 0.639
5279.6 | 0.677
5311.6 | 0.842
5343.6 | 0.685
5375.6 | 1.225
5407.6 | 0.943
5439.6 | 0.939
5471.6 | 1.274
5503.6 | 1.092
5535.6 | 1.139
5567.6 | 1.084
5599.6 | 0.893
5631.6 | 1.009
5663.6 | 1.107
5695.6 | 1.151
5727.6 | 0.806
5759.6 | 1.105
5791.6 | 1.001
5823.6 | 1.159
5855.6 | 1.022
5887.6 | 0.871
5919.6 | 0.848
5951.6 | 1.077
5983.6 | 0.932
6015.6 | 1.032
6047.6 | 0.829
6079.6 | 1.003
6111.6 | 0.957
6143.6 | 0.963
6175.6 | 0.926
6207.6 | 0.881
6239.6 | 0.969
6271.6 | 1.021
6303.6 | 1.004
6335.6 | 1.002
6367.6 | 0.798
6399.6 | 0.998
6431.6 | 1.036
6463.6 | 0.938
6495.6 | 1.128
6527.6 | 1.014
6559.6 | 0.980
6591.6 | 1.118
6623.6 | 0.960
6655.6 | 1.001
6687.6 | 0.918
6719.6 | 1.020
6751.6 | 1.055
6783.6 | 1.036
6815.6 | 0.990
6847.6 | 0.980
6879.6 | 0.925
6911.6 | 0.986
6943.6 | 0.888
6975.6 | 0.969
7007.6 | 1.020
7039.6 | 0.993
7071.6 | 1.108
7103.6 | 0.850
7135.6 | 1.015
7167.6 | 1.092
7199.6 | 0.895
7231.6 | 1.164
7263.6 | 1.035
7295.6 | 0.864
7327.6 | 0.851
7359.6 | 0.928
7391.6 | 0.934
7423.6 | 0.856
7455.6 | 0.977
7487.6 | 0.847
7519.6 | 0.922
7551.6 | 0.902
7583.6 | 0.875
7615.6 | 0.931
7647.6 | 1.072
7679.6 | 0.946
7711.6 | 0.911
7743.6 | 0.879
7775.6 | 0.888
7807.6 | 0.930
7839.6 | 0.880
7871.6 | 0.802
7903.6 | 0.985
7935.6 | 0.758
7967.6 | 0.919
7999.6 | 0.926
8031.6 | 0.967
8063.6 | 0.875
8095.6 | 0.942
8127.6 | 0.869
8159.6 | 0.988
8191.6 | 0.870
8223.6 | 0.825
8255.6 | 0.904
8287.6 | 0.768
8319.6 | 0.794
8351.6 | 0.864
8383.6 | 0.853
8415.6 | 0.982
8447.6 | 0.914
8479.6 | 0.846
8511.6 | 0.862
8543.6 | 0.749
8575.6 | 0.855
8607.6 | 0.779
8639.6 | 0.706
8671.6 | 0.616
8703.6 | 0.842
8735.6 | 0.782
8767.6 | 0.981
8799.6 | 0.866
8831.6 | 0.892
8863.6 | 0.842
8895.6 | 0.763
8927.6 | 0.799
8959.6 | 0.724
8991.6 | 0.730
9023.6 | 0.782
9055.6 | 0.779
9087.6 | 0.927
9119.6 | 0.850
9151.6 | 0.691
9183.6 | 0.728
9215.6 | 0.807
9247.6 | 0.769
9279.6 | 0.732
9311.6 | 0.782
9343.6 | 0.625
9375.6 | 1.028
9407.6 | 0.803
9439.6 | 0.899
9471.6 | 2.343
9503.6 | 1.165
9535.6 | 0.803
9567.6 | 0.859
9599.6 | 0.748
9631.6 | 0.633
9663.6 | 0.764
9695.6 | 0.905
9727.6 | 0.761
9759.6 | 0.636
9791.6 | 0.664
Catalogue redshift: 0.44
